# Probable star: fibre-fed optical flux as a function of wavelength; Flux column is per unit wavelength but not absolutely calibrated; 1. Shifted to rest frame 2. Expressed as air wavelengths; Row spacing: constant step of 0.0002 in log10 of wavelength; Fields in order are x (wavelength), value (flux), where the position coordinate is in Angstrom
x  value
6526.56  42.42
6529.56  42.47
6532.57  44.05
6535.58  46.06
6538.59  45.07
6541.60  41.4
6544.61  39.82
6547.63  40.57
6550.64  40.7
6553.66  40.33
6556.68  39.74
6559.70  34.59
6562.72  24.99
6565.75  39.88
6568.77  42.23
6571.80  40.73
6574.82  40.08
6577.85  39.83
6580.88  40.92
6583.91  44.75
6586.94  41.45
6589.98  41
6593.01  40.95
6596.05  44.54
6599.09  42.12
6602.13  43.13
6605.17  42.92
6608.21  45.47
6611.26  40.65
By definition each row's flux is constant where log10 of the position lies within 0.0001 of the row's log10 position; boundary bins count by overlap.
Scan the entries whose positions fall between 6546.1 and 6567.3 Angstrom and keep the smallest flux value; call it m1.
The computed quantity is 24.99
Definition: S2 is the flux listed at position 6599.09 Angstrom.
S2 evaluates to 42.12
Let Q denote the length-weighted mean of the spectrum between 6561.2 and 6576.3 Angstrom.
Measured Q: 37.6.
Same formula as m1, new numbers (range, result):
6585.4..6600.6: 40.95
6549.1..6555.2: 40.33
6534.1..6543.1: 41.4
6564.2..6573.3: 39.88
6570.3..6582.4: 39.83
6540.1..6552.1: 39.82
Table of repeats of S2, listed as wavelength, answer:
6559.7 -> 34.59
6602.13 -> 43.13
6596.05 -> 44.54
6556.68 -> 39.74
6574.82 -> 40.08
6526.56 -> 42.42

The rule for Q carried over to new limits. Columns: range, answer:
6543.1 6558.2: 40.2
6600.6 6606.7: 43.1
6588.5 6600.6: 42.2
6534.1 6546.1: 43.1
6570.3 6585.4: 41.3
